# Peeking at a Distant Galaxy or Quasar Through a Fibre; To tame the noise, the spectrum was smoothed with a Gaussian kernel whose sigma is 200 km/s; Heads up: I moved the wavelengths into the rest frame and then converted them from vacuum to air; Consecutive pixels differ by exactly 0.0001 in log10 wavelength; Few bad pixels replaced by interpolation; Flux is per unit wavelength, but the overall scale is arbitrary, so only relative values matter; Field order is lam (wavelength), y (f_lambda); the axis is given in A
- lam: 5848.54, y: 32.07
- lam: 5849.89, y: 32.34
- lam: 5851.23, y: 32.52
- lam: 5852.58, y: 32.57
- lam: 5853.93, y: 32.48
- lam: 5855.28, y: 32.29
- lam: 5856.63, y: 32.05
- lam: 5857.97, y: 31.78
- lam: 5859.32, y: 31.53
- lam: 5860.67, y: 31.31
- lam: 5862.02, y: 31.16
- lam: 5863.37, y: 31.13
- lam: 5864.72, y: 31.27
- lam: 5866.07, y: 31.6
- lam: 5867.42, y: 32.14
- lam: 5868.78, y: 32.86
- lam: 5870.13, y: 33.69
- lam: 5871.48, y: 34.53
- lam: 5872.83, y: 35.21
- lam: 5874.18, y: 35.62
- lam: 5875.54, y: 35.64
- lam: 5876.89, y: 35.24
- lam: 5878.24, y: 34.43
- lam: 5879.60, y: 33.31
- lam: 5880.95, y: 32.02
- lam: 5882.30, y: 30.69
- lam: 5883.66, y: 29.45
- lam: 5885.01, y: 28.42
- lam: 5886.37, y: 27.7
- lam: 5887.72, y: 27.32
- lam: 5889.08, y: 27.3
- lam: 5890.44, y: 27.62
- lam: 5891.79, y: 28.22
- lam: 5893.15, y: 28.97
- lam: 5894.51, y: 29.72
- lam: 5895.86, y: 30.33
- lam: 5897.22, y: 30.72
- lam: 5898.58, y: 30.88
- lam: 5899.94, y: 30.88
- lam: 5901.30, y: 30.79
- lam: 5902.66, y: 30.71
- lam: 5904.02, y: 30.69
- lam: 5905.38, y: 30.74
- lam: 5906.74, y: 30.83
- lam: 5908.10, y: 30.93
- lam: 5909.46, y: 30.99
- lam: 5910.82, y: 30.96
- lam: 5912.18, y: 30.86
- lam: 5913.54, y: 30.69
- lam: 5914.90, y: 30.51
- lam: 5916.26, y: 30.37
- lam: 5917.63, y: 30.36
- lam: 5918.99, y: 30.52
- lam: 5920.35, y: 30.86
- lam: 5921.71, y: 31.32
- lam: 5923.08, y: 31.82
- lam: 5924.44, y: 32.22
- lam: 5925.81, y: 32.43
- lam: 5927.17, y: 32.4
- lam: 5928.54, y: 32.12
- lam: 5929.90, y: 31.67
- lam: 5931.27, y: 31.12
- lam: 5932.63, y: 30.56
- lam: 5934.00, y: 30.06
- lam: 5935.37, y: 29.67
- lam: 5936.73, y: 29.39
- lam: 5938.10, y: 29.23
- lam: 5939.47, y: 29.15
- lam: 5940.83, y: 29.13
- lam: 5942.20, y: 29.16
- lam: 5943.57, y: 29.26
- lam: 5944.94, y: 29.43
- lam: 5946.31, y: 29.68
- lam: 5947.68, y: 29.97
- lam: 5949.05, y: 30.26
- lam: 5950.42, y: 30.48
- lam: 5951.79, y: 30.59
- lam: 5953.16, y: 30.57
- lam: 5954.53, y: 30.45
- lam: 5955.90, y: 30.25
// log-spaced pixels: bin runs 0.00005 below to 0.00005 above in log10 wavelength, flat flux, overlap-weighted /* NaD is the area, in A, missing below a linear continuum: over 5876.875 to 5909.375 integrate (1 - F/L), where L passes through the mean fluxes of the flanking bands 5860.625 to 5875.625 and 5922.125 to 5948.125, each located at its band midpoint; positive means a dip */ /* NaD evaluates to 1.8 A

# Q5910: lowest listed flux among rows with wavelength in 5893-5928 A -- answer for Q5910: 28.97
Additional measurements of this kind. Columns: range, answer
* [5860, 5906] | 27.3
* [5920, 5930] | 30.86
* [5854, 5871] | 31.13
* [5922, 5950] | 29.13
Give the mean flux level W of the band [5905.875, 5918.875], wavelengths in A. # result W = 30.7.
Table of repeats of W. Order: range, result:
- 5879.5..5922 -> 30.1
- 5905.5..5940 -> 30.8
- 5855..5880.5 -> 33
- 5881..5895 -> 28.7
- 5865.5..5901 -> 31.3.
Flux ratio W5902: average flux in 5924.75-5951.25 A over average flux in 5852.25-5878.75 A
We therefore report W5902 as 0.9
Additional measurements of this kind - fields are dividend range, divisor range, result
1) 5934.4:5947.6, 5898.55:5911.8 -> 0.95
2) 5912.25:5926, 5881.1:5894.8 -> 1.08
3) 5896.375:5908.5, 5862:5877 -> 0.92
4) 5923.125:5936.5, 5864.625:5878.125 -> 0.92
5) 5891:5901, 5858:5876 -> 0.91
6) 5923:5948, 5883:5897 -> 1.06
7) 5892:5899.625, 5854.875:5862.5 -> 0.95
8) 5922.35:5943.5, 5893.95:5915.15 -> 1.00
